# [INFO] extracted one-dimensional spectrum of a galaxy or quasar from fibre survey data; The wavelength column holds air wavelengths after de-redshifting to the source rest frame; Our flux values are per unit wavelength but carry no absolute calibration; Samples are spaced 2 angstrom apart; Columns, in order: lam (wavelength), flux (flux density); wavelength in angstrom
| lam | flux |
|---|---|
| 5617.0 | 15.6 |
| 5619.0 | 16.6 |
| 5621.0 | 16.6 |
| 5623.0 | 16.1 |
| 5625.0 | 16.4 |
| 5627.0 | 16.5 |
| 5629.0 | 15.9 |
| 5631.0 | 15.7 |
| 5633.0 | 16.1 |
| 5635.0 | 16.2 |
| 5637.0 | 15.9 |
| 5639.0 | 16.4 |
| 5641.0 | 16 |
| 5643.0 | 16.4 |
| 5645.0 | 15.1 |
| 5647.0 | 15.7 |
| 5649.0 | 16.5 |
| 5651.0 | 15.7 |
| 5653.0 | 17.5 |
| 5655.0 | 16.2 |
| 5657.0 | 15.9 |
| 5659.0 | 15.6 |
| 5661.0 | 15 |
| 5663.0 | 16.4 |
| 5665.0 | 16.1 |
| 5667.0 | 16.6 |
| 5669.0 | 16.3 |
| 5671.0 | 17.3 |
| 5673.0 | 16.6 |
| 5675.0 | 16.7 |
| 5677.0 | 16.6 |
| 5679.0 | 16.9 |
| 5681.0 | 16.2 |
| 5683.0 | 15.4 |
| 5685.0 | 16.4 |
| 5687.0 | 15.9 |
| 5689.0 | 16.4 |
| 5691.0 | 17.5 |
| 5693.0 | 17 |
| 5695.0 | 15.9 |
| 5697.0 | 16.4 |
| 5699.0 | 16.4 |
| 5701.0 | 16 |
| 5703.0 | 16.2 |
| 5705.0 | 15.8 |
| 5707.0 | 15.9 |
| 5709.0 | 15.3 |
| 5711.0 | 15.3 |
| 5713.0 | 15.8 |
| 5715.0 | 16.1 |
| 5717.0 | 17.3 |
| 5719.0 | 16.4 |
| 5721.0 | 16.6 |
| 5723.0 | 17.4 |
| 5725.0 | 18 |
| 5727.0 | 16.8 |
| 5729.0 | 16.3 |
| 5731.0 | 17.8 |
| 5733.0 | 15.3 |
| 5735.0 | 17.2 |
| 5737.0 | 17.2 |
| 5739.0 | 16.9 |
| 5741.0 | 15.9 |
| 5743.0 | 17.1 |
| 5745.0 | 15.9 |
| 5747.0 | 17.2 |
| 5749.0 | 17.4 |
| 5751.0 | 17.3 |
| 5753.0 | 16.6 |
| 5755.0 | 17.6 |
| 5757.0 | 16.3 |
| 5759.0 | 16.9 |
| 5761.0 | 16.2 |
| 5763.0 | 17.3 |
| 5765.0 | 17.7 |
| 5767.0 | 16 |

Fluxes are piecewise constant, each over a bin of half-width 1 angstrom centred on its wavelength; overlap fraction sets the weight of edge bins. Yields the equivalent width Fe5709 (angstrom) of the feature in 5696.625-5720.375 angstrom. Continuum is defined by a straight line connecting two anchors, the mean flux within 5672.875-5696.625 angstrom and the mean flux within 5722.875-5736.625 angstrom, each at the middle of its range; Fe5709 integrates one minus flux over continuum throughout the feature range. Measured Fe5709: 0.9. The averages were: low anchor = 16.5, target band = 16.1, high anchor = 17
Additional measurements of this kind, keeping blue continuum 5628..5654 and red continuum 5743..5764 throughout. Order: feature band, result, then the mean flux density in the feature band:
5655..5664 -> 0.2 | 15.8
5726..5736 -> 0.0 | 16.7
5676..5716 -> 0.7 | 16.2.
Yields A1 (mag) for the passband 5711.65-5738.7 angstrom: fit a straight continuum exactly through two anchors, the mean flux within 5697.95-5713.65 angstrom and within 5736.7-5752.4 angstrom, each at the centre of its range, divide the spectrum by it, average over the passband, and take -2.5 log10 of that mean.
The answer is -0.03 mag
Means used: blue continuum 15.8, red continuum 16.8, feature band 16.8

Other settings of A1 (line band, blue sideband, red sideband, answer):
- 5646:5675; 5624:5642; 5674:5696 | 0.00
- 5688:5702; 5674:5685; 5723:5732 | 0.01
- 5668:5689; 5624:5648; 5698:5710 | -0.03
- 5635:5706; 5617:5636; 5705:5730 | 0.00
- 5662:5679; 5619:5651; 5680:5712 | -0.03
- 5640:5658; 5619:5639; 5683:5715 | 0.00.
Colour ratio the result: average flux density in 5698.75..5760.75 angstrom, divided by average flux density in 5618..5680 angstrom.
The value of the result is 1.0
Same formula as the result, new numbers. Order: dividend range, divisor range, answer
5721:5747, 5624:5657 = 1.04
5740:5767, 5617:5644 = 1.04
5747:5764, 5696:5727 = 1.04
